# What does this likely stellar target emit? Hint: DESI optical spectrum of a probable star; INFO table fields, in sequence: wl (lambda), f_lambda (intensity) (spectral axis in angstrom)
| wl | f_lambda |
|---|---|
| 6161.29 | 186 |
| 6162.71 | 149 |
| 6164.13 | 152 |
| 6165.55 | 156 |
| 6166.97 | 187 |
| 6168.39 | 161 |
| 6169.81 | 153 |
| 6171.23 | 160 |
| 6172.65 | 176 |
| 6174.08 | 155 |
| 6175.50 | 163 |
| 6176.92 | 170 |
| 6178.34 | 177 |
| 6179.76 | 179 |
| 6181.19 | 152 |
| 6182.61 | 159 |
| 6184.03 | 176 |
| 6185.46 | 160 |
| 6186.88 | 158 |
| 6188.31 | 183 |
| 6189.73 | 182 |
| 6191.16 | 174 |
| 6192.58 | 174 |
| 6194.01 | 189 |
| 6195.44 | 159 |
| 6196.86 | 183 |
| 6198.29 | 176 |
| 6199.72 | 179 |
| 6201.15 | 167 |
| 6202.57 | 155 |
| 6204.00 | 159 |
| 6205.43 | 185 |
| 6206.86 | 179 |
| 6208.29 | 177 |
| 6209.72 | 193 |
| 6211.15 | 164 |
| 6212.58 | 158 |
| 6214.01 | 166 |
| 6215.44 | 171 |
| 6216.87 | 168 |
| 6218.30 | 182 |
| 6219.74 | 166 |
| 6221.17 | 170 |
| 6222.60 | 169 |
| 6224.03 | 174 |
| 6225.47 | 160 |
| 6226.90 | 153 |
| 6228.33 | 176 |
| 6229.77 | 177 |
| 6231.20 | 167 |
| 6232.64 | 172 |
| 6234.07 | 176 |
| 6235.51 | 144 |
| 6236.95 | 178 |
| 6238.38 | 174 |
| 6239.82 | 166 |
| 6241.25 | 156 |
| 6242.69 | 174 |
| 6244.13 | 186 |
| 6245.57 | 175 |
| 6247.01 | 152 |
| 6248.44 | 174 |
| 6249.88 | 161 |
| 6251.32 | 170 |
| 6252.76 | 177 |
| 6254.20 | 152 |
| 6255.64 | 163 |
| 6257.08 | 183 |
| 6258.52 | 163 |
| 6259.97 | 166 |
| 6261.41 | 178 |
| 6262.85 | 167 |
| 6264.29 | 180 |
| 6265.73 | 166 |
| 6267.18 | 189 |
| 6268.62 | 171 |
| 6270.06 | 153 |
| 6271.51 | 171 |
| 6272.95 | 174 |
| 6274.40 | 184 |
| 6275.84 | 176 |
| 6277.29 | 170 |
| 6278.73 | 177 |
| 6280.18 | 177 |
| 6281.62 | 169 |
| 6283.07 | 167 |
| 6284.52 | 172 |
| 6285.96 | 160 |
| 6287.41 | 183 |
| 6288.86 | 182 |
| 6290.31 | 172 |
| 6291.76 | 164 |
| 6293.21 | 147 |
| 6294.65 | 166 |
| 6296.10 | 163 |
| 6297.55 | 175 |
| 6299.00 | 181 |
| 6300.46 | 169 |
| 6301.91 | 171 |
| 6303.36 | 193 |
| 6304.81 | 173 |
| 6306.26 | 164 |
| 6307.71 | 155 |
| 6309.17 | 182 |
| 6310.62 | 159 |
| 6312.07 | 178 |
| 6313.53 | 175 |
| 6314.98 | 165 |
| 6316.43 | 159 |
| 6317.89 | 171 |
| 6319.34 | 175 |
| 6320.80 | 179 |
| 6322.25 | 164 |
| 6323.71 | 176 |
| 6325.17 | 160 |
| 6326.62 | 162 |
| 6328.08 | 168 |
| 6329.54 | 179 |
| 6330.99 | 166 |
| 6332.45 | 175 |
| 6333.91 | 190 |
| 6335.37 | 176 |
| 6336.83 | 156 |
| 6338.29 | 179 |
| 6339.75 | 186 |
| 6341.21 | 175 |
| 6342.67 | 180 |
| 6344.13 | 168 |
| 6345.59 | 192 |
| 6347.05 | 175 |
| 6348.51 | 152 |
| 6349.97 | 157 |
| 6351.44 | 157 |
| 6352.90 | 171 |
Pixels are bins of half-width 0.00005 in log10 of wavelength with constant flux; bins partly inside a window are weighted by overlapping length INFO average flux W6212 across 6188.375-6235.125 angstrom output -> 172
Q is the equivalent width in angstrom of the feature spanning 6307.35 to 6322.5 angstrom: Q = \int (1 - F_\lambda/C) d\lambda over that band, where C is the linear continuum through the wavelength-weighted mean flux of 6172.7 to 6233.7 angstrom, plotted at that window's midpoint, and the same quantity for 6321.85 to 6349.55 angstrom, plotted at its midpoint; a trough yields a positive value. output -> 0.2 angstrom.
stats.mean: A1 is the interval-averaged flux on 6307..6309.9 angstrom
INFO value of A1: 168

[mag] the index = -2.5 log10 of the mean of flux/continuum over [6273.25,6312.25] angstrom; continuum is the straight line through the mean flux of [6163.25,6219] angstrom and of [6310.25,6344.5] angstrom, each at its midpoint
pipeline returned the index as 0.000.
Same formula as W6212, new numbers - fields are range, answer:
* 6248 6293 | 171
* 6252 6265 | 170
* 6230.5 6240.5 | 168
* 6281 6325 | 170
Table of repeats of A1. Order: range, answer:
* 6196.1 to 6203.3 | 172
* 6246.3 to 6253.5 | 167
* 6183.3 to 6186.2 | 168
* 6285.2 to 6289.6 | 175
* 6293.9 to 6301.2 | 171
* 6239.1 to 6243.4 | 165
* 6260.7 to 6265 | 175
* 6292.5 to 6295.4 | 157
